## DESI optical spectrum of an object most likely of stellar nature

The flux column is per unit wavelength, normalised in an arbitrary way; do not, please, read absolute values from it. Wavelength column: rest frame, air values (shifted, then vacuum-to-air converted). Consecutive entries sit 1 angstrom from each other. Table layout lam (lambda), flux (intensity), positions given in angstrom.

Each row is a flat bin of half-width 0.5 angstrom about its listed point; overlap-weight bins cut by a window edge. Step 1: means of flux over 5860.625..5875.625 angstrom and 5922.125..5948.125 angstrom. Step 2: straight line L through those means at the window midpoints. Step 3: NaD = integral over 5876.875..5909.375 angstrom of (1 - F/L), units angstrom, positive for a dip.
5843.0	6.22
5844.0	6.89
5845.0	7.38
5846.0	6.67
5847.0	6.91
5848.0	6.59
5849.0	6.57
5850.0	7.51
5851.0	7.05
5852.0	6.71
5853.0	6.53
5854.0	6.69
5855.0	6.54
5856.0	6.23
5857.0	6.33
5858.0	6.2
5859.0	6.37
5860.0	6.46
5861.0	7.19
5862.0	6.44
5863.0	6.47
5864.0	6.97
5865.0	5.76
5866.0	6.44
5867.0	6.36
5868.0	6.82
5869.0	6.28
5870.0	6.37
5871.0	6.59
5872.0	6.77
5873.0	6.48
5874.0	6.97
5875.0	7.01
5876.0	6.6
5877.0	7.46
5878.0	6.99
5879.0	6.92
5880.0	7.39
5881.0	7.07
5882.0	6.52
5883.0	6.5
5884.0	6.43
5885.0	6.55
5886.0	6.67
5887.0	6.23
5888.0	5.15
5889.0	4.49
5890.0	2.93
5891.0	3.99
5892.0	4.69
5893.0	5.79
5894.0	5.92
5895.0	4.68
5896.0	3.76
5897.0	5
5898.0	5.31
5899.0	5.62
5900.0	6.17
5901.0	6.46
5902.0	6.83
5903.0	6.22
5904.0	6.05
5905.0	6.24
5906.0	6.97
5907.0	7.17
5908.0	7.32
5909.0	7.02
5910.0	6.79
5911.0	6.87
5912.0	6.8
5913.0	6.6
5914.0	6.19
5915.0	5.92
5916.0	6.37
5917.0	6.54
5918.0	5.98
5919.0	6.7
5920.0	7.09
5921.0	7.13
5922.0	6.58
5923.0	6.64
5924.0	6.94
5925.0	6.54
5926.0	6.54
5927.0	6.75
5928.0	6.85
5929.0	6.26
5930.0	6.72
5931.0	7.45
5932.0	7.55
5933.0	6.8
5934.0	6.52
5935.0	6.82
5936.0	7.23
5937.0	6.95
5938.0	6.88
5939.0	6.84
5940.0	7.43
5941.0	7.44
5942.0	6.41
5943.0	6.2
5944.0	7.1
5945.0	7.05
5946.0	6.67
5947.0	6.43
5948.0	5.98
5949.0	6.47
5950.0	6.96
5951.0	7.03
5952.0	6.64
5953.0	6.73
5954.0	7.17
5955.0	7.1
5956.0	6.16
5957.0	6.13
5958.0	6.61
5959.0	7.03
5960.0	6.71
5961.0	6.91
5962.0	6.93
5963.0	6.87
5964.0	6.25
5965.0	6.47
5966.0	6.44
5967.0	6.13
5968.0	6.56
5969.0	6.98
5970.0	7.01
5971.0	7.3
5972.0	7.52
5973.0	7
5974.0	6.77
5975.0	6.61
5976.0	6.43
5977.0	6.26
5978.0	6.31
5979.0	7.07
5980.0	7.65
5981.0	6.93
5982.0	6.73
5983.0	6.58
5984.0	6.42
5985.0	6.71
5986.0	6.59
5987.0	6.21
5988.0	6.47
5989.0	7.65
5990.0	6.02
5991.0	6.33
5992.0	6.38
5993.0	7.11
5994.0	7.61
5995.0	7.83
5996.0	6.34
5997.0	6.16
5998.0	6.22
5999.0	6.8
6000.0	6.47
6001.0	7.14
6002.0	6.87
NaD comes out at 3.3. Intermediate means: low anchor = 6.59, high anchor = 6.82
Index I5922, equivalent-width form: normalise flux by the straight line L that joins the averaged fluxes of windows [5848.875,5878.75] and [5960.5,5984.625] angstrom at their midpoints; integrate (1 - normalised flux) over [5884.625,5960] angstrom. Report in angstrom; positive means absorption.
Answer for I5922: 3.43 angstrom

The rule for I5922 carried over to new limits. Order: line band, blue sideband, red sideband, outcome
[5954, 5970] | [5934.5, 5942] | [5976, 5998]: 0.5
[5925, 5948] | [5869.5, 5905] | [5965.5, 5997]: -1.5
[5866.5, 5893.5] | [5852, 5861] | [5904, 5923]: 1.4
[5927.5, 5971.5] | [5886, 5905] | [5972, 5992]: -4.3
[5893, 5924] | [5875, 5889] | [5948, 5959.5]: 1.5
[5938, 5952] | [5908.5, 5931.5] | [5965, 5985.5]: -0.1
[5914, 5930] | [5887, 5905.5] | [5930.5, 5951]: -0.9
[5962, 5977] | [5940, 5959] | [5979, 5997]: 0.0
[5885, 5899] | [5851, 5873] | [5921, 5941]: 3.4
